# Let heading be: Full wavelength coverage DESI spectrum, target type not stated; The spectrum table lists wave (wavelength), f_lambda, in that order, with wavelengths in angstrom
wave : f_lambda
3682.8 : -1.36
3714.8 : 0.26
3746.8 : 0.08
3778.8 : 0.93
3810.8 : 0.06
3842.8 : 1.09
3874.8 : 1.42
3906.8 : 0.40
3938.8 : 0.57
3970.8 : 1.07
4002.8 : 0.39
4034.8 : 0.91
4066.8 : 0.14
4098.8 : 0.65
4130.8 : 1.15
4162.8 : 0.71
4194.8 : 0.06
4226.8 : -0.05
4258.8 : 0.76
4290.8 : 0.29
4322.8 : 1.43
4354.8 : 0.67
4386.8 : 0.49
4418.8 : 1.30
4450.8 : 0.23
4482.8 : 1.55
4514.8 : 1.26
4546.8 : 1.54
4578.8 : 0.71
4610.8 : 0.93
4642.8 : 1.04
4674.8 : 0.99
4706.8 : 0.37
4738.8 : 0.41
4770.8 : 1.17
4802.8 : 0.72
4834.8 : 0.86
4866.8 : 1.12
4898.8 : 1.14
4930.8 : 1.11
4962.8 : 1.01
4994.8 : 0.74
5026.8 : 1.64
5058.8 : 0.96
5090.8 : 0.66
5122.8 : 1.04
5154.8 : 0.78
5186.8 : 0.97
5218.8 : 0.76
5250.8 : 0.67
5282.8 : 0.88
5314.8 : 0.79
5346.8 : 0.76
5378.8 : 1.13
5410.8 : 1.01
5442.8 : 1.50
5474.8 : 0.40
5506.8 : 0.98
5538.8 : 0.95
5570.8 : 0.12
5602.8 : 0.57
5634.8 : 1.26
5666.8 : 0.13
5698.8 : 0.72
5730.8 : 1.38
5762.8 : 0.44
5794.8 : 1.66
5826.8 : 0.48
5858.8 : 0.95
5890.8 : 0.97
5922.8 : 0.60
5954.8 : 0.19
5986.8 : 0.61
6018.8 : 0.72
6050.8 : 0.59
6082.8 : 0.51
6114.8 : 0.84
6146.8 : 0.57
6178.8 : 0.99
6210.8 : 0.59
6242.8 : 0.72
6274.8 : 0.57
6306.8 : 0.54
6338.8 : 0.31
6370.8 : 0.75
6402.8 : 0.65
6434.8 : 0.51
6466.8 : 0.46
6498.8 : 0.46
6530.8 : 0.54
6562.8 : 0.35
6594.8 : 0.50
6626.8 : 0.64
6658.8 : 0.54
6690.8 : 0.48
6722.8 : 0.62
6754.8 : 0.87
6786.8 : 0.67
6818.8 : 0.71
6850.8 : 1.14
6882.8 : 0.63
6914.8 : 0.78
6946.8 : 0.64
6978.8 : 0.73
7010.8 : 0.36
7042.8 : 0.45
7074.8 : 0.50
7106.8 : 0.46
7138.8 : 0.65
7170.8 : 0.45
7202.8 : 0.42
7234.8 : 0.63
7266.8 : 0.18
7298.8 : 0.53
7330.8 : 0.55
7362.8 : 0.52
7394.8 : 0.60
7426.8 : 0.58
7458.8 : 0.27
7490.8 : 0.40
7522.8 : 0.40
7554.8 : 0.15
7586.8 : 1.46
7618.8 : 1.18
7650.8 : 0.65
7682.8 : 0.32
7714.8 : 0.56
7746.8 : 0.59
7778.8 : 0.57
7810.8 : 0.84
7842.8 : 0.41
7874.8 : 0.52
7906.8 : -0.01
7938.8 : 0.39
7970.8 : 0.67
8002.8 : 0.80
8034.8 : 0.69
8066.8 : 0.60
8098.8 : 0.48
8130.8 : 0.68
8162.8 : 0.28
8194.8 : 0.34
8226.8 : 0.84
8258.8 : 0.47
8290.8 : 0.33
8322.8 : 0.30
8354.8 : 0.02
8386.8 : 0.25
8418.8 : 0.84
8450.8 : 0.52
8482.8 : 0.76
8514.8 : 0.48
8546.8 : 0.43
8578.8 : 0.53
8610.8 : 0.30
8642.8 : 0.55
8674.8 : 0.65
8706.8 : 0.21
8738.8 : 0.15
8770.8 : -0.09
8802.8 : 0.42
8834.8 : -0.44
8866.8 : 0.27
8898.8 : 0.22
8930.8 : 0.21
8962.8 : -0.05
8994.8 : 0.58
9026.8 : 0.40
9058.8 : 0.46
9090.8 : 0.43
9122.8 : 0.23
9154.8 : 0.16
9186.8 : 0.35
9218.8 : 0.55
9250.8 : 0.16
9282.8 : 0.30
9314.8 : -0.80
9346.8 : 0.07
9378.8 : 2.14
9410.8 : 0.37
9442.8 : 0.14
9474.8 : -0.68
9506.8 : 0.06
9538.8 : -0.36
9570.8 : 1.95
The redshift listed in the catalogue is 0.16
